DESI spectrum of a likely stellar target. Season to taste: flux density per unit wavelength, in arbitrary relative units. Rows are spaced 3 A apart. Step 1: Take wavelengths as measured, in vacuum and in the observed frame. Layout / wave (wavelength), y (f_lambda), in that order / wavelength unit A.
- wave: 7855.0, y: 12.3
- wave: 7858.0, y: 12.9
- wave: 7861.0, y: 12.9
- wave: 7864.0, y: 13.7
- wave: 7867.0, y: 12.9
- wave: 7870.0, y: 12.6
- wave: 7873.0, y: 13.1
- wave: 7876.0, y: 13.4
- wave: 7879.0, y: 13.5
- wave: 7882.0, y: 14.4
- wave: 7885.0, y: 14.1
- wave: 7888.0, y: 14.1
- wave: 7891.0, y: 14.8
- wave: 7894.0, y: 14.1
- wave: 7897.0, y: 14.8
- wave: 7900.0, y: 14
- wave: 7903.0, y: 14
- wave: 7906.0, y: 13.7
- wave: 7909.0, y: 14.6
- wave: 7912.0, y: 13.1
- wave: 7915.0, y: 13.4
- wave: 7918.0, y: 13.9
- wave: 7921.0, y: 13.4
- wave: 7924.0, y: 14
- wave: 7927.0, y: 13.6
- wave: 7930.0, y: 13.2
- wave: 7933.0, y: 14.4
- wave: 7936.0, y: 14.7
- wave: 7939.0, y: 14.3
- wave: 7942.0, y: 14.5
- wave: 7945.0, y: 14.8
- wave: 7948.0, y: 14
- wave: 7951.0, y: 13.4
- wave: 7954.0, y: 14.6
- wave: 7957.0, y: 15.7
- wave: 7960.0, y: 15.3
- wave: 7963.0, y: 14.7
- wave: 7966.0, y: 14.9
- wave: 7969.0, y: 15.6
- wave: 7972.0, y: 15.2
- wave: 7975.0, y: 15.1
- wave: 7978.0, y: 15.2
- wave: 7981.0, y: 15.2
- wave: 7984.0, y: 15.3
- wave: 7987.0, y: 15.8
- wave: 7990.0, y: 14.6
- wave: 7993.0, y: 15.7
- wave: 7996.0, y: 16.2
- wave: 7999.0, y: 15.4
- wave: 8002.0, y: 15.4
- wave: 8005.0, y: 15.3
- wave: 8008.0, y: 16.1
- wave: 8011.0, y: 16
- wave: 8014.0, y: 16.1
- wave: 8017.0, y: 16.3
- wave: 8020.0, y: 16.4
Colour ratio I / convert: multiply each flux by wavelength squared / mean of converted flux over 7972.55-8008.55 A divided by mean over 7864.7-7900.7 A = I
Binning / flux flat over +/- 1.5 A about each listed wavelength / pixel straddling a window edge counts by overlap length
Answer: 1.15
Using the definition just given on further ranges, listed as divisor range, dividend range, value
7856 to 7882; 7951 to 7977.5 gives 1.17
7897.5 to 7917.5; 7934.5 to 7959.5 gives 1.06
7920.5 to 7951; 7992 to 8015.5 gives 1.14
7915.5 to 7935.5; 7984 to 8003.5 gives 1.14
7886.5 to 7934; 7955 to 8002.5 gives 1.12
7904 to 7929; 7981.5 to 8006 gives 1.15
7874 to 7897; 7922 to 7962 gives 1.03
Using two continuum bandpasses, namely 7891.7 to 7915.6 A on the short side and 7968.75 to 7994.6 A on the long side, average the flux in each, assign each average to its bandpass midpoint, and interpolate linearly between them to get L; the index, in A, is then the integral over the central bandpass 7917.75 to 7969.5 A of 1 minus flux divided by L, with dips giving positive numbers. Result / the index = 1.0 A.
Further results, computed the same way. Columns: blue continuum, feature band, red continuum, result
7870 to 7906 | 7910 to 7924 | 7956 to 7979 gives 0.8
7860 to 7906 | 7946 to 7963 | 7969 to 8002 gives 0.3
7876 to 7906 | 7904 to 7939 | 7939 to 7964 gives 1.3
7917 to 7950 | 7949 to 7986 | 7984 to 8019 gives -0.3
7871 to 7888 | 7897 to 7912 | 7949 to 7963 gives 0.0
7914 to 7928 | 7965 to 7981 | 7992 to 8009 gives -0.2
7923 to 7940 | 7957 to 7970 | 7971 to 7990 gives -0.3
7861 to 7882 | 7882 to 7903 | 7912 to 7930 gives -1.4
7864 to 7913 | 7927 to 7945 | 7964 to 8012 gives 0.5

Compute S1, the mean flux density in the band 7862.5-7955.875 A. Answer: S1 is 13.9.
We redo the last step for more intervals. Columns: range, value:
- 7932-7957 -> 14.4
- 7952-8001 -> 15.3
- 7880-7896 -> 14.3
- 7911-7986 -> 14.5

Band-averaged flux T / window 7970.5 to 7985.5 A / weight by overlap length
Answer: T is 15.2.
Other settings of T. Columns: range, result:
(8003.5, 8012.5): 15.8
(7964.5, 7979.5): 15.2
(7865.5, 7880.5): 13.1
